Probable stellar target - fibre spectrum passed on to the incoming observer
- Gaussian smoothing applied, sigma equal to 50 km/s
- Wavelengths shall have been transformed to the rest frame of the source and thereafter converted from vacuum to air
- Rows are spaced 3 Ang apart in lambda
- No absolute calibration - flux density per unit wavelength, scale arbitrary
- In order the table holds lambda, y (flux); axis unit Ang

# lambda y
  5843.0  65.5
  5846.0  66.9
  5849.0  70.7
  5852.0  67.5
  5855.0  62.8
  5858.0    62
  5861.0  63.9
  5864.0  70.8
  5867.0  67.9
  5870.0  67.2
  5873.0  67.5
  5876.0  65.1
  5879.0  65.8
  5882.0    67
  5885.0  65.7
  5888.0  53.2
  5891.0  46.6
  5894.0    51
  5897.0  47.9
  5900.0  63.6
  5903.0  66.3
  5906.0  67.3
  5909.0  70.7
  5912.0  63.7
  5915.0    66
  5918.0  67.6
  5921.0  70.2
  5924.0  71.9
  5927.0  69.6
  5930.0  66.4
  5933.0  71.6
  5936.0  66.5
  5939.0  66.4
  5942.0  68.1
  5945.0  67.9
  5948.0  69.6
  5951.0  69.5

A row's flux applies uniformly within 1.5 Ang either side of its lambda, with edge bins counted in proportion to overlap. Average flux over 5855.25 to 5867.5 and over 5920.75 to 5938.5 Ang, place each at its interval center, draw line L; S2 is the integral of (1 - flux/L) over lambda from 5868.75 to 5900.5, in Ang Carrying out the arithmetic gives 3.3 Ang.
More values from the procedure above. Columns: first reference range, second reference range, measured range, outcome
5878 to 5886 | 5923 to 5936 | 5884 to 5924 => 3.5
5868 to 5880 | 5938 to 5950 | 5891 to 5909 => 2.1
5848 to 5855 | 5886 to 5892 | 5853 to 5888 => -3.7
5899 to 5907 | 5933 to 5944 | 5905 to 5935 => -0.8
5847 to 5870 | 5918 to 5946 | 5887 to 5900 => 3.2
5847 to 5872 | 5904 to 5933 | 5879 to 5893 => 1.8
